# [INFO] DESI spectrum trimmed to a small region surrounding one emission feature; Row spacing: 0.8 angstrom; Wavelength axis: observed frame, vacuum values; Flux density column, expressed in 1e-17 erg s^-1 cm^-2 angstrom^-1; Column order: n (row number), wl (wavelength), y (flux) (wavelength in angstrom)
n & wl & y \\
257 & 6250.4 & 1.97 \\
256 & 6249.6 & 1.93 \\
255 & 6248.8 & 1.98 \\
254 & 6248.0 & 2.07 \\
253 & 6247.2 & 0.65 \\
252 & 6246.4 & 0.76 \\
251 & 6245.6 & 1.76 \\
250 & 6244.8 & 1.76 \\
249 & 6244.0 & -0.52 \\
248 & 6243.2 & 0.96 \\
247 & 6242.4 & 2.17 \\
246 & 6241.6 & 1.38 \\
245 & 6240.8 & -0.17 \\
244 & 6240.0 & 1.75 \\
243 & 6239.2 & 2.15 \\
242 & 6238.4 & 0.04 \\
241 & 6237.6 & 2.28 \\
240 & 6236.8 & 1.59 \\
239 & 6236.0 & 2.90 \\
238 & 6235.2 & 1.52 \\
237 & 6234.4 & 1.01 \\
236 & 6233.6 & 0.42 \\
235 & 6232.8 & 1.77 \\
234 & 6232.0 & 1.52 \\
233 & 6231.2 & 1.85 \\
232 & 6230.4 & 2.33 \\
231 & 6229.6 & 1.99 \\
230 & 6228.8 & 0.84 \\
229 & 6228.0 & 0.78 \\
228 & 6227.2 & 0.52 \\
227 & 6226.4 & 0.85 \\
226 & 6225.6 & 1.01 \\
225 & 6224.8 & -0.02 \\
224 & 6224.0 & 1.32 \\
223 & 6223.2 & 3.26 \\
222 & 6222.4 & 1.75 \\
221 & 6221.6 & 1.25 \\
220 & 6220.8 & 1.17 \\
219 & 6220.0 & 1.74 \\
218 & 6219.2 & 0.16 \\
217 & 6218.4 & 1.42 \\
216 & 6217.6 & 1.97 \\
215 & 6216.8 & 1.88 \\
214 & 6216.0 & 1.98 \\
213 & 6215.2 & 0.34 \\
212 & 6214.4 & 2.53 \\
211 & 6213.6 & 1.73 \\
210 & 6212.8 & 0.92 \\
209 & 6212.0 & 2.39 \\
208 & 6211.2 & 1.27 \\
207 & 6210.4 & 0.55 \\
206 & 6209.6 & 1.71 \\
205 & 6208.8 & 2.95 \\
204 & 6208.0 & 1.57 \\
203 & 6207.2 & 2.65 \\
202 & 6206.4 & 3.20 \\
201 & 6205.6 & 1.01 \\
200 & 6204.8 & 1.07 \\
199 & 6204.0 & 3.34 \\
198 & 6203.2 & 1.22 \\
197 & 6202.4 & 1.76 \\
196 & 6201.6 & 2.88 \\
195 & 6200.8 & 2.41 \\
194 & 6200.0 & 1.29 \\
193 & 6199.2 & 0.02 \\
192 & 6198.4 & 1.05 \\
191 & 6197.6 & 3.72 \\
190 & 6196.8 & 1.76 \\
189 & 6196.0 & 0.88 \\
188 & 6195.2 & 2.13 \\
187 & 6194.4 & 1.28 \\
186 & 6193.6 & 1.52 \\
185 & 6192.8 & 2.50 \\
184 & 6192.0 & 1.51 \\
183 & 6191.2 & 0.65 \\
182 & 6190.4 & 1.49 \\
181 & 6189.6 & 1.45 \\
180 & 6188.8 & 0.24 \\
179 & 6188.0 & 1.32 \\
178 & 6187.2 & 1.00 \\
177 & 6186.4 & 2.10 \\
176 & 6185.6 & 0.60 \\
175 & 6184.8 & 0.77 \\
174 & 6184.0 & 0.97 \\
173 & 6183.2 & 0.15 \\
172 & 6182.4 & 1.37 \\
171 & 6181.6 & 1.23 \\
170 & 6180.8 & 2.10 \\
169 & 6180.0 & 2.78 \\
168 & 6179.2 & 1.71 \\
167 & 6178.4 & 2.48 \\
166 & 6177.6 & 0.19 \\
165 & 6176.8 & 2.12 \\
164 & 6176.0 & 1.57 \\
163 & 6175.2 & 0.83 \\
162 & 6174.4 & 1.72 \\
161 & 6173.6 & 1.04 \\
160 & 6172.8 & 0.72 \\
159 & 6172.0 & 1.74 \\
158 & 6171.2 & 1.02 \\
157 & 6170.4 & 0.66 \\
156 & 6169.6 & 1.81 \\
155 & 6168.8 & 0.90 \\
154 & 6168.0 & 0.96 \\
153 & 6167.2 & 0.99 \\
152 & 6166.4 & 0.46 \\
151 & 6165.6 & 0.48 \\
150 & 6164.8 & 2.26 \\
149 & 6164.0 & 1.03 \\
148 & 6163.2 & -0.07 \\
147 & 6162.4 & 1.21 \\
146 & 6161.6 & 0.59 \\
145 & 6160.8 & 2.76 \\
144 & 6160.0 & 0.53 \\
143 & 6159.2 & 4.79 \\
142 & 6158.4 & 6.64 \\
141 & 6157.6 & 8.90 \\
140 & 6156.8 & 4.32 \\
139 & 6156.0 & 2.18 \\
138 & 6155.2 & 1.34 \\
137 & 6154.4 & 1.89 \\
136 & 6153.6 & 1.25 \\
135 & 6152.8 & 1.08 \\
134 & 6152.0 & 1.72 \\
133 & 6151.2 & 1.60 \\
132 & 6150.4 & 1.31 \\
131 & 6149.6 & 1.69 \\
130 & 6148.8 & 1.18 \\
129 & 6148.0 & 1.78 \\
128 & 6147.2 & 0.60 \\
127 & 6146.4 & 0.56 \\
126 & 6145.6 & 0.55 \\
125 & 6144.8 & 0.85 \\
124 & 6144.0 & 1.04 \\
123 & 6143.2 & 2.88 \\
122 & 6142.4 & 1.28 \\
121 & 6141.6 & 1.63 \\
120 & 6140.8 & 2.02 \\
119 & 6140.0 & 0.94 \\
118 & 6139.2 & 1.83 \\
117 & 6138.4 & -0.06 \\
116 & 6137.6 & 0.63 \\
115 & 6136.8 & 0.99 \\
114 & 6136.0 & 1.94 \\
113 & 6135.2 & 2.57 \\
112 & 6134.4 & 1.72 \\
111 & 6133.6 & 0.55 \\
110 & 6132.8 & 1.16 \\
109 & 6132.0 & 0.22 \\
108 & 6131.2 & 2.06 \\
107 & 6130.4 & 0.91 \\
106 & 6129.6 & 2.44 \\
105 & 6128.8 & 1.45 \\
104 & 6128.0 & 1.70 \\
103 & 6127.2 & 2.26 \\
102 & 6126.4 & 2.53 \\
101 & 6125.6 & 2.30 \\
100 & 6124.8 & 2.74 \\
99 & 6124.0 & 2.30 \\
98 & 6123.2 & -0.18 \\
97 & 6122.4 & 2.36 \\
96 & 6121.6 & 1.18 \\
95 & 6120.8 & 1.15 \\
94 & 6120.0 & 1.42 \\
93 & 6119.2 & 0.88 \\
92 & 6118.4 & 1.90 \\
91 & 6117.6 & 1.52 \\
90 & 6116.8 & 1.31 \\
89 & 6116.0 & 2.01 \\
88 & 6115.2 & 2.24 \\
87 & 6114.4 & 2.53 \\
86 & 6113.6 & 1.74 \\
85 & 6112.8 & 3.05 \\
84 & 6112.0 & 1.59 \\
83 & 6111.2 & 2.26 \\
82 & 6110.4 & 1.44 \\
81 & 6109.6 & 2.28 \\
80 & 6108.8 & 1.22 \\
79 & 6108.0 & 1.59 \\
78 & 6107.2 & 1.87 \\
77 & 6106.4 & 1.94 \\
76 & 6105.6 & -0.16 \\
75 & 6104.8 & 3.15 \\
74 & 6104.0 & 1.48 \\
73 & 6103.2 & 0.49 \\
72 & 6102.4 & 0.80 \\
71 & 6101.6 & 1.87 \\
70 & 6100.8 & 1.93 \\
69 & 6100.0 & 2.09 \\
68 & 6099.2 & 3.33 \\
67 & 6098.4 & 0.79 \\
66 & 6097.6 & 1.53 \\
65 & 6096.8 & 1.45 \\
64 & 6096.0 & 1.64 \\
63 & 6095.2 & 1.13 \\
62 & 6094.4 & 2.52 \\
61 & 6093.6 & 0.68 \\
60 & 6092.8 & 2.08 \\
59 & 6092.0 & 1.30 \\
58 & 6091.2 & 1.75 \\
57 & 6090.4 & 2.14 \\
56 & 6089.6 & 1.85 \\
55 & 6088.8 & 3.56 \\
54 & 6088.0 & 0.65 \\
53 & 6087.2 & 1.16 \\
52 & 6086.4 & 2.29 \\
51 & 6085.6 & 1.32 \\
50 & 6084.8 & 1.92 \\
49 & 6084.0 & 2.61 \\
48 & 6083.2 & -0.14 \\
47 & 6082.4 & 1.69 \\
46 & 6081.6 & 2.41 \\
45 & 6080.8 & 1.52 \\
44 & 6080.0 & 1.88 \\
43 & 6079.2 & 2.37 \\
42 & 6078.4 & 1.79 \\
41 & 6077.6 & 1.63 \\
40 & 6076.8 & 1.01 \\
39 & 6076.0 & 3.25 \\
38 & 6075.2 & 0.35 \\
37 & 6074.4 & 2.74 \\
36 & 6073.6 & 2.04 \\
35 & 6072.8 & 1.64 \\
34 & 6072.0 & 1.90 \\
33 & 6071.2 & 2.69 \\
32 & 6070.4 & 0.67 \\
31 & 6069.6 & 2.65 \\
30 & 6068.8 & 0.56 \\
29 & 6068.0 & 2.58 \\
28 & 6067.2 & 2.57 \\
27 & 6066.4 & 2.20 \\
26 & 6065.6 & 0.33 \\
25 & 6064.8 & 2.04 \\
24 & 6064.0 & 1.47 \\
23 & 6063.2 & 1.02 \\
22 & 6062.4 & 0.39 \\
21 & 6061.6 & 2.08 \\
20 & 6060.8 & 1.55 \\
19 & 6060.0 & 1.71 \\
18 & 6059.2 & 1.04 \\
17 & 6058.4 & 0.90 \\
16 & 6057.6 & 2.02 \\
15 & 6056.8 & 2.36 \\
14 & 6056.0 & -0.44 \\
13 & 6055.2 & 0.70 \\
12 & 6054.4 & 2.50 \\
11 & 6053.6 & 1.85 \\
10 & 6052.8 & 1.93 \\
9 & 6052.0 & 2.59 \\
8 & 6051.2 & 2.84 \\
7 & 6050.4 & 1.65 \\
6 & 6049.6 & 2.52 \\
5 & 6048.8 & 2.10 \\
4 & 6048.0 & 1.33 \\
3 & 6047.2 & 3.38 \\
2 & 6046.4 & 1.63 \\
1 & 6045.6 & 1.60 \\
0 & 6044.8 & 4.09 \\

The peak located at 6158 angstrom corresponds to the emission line H-beta 4861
